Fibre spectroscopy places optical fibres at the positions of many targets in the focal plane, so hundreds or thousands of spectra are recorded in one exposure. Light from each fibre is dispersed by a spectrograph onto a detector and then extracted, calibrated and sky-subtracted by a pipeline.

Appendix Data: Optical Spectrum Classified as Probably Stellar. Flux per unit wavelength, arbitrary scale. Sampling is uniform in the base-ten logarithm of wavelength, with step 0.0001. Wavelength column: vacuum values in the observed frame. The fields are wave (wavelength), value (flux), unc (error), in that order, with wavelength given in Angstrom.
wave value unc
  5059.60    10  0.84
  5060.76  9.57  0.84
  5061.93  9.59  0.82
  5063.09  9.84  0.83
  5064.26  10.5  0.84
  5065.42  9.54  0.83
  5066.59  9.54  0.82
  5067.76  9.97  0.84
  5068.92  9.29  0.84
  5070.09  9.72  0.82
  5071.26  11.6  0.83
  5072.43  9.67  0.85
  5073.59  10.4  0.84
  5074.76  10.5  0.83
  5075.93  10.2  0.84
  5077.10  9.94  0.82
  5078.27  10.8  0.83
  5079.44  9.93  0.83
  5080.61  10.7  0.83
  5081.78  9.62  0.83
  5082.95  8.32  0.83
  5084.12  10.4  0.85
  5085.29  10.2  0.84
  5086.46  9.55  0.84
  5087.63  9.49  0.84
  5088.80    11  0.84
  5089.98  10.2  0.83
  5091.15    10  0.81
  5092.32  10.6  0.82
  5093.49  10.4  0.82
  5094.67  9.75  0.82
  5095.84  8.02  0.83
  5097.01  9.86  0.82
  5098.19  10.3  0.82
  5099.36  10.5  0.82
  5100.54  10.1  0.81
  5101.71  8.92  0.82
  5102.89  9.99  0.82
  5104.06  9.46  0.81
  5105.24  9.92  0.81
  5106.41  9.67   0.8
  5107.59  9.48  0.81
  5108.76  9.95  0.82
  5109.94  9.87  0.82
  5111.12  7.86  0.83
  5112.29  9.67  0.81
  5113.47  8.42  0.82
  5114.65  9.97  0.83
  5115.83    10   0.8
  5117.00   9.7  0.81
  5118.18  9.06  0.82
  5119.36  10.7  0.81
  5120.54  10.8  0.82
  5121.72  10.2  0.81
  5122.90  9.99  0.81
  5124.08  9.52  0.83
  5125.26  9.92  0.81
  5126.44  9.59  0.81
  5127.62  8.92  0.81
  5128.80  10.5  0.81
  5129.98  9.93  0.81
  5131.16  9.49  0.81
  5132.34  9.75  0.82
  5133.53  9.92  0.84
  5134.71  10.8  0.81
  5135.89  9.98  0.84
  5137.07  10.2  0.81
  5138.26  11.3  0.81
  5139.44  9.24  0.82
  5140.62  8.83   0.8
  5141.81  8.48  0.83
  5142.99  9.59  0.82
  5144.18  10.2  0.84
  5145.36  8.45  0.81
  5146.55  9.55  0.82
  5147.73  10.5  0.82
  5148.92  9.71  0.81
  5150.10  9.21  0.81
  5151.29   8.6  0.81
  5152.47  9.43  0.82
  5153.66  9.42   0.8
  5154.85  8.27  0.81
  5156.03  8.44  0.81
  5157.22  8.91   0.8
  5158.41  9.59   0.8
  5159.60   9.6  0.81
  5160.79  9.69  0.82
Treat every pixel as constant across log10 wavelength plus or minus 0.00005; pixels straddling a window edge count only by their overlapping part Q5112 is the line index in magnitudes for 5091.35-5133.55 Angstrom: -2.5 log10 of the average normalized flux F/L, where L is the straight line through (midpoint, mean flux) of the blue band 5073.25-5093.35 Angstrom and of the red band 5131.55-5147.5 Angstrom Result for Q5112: 0.02 mag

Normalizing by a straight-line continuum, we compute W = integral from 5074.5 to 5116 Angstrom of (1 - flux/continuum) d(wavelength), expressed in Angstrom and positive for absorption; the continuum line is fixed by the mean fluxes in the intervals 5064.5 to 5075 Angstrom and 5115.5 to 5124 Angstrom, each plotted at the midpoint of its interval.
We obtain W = 0.9 Angstrom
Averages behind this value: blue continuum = 10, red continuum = 10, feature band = 9.81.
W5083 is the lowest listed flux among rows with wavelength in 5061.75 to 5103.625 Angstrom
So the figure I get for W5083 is 8.02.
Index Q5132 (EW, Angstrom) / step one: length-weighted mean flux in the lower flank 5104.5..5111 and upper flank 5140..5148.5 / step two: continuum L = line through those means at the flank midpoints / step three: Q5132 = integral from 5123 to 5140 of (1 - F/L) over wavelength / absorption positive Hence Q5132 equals -0.9 Angstrom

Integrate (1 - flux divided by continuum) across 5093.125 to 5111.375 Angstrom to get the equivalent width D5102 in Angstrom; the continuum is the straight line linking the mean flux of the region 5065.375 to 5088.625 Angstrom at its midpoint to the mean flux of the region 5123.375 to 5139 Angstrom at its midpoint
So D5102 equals 0.6 Angstrom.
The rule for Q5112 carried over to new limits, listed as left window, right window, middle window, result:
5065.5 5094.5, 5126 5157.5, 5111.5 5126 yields -0.01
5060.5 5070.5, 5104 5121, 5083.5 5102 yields -0.03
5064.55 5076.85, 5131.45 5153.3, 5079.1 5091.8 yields 0.00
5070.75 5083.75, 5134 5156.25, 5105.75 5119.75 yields 0.03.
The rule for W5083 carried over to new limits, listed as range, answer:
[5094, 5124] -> 7.86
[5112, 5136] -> 8.42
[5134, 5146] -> 8.45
